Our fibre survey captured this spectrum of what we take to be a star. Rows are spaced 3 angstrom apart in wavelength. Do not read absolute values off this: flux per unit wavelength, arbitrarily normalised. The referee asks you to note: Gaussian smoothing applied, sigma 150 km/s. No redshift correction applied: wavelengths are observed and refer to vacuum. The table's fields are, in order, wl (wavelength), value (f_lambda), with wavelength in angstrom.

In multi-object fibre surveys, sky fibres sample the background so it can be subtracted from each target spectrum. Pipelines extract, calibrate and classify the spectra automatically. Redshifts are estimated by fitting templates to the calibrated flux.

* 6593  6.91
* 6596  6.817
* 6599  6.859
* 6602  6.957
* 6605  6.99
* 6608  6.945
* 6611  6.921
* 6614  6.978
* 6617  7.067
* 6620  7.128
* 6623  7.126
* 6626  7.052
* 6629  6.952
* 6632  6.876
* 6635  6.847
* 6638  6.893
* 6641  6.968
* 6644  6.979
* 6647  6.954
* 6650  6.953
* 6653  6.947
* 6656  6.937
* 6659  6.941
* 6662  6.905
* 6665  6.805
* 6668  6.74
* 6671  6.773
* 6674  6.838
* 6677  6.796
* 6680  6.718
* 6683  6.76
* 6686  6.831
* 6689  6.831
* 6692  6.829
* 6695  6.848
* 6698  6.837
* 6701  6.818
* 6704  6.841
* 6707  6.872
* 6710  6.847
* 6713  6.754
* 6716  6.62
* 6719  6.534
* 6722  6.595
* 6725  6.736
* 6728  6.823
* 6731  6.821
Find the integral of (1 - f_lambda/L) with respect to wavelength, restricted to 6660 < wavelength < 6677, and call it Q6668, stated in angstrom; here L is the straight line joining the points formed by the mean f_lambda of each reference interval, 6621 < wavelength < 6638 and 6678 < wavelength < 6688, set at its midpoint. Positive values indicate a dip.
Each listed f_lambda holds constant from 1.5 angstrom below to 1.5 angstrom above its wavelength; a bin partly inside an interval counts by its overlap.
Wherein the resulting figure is 0.0 angstrom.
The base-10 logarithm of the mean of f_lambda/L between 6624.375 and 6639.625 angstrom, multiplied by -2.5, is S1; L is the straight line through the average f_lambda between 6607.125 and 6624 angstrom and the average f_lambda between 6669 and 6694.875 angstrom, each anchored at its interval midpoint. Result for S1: 0.007 mag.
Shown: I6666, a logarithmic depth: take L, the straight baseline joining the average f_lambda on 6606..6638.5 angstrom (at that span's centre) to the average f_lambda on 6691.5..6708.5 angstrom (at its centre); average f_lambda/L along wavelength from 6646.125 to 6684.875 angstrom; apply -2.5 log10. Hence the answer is 0.01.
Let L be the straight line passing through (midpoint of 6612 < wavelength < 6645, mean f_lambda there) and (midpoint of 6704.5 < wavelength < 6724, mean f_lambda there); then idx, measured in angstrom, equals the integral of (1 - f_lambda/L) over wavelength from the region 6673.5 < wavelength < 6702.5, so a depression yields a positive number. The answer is -0.1 angstrom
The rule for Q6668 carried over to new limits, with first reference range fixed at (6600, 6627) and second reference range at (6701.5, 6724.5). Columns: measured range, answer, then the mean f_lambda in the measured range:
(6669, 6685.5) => 0.1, 6.78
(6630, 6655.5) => 0.0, 6.93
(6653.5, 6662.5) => -0.1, 6.93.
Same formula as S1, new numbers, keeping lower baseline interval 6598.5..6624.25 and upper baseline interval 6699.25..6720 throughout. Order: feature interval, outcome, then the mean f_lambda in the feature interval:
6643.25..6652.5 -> -0.01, 6.96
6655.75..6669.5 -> 0.00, 6.86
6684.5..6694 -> 0.00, 6.83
